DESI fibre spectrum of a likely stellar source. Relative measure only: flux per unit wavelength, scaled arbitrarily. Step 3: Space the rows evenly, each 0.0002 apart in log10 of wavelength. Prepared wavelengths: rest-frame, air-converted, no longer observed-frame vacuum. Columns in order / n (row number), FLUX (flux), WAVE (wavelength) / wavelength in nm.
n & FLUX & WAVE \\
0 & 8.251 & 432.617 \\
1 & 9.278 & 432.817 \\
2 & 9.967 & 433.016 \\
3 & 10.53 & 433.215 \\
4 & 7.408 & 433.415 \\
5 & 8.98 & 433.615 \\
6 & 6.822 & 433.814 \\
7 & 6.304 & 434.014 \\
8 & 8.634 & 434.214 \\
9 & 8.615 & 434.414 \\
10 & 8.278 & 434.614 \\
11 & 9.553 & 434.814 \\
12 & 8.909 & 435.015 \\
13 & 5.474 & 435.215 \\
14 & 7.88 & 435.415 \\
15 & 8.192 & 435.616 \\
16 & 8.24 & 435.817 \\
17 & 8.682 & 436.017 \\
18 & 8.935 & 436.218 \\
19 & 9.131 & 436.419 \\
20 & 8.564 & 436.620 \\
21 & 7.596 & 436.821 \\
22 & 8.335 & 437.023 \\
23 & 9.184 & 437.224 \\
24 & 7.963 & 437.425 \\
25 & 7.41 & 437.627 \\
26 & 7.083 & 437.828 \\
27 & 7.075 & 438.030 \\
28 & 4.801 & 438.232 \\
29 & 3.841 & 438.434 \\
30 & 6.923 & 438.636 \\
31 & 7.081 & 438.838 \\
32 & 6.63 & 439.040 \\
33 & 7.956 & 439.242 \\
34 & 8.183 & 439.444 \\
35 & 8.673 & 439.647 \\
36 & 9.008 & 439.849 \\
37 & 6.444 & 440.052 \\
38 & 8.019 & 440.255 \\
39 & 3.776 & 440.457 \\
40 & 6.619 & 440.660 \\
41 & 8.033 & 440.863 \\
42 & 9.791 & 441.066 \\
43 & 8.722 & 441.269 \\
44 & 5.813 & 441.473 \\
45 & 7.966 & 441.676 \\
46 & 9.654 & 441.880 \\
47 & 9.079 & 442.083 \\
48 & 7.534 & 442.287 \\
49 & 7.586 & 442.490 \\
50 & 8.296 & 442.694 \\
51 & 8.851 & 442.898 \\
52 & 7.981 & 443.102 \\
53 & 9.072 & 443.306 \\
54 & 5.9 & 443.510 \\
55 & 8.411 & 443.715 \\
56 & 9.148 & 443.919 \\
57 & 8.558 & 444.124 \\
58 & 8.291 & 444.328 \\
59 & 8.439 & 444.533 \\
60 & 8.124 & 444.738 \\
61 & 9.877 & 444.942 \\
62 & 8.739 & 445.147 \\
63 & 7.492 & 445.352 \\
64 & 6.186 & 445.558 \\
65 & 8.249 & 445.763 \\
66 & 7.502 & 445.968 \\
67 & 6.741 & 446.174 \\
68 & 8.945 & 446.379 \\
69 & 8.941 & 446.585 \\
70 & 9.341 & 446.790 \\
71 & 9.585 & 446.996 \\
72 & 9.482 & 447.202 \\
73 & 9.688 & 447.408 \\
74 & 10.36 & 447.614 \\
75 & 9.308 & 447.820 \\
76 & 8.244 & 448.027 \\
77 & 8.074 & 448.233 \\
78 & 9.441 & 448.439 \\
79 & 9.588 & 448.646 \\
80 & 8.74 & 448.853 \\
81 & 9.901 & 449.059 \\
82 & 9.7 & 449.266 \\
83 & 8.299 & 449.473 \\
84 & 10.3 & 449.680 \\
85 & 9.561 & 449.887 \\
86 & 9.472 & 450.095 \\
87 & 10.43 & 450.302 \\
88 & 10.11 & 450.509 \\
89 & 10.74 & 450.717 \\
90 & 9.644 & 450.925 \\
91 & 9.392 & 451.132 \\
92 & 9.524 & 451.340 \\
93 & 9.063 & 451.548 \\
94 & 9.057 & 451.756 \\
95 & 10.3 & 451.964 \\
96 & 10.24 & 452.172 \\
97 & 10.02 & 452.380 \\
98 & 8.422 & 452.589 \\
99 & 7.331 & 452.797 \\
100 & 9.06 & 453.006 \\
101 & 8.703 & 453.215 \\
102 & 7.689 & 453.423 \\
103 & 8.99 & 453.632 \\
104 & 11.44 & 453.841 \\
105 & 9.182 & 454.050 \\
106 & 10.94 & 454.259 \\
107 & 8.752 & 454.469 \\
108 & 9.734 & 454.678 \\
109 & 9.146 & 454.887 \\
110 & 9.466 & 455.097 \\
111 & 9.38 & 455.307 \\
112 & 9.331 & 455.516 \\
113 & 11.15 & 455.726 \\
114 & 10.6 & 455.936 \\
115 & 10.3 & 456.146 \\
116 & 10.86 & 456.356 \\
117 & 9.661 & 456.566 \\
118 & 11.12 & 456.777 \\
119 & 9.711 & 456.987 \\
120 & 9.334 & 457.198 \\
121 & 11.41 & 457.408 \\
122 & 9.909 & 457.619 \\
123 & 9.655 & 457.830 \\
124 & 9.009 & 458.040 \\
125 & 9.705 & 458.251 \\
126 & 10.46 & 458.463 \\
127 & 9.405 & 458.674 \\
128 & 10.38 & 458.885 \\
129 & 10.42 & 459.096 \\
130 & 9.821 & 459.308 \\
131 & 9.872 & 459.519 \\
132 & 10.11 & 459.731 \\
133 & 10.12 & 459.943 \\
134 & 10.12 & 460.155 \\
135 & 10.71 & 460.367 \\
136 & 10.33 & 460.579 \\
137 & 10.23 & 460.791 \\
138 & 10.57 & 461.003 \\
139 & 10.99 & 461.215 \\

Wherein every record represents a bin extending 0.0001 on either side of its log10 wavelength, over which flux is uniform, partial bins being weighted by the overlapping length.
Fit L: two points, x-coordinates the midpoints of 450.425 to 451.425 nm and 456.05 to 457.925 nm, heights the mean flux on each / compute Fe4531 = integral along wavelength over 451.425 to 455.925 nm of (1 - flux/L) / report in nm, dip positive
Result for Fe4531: 0.27 nm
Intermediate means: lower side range 9.88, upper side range 10.2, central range 9.43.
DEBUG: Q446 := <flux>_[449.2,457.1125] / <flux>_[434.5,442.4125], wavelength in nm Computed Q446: 1.25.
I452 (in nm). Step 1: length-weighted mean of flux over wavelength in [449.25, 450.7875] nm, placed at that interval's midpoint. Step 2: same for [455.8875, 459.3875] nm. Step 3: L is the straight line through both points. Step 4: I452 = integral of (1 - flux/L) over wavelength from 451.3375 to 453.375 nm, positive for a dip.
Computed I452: 0.16 nm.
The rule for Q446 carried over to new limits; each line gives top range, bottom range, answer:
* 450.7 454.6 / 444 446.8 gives 1.14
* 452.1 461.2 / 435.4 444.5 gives 1.26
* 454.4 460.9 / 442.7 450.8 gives 1.13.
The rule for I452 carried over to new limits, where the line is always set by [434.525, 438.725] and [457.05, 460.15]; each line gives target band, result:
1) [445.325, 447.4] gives 0.09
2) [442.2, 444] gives 0.06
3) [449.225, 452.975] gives -0.13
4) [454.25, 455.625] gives 0.02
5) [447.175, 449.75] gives -0.11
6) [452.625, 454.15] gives 0.09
